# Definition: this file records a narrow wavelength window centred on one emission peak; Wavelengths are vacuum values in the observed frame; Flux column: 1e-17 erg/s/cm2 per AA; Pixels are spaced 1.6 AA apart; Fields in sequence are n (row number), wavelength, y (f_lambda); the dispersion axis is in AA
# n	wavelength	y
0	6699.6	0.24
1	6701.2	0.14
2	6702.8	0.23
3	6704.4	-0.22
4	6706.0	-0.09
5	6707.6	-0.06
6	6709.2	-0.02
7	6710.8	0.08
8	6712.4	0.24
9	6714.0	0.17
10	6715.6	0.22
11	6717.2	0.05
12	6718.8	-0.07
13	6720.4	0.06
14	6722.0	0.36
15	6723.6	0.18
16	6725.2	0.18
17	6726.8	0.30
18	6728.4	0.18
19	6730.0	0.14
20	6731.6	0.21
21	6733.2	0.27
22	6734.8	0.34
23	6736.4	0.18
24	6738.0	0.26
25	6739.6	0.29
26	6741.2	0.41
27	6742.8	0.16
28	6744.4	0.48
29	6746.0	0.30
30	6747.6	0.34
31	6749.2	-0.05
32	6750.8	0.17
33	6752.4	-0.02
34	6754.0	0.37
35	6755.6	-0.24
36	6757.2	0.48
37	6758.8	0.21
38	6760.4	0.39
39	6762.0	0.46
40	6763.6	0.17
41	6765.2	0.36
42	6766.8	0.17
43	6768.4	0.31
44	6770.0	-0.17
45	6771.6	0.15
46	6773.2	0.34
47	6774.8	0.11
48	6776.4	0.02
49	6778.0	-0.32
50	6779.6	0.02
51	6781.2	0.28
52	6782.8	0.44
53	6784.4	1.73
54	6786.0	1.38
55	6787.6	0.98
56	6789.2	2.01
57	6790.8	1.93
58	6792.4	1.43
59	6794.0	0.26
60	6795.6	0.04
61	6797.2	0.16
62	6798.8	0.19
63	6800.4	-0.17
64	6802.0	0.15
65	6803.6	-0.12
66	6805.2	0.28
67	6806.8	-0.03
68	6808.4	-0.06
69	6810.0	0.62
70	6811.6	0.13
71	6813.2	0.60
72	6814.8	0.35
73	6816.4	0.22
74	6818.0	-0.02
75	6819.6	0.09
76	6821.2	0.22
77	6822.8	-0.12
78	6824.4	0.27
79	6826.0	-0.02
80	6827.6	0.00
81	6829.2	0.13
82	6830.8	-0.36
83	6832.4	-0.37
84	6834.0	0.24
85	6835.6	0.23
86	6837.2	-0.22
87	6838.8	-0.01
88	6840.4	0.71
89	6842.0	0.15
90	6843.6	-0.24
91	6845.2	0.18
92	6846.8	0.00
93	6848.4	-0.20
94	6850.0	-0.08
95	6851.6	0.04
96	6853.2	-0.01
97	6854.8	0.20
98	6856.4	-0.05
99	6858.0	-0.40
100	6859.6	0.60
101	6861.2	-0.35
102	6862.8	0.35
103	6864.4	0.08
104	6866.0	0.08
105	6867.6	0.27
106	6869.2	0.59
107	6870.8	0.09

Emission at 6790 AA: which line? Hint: [O II] 3727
